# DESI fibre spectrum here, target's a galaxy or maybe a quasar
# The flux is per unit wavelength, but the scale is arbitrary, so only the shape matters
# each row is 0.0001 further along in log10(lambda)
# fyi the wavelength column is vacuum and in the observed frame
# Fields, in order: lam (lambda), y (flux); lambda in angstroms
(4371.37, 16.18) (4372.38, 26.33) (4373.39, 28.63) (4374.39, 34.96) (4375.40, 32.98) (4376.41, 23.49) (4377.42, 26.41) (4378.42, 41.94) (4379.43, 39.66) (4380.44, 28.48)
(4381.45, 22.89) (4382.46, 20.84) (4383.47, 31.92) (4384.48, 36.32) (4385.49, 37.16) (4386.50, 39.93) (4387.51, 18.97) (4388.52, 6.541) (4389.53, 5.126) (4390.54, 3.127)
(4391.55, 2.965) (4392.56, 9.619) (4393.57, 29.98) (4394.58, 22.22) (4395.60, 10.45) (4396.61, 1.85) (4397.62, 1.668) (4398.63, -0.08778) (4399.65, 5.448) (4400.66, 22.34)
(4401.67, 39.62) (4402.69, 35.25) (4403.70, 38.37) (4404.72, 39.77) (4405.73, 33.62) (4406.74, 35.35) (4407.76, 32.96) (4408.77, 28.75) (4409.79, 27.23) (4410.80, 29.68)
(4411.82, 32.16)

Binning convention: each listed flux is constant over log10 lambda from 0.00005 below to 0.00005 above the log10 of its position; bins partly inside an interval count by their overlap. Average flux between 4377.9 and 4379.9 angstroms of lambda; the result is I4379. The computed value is 40.8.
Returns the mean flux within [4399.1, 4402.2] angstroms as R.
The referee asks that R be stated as 22.2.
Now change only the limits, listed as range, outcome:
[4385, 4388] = 32.1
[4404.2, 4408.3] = 35.4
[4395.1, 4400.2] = 4.03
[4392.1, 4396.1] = 18.2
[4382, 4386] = 31.7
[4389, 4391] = 4.18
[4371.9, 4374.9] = 30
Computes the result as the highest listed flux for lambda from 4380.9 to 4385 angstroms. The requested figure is 36.32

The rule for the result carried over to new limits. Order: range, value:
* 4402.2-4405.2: 39.77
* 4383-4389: 39.93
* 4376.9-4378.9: 41.94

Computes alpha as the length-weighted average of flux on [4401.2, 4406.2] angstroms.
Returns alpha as 37.3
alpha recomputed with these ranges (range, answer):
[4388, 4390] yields 5.95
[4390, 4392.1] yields 3.23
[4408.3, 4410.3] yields 28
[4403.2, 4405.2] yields 38.9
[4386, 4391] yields 14.8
